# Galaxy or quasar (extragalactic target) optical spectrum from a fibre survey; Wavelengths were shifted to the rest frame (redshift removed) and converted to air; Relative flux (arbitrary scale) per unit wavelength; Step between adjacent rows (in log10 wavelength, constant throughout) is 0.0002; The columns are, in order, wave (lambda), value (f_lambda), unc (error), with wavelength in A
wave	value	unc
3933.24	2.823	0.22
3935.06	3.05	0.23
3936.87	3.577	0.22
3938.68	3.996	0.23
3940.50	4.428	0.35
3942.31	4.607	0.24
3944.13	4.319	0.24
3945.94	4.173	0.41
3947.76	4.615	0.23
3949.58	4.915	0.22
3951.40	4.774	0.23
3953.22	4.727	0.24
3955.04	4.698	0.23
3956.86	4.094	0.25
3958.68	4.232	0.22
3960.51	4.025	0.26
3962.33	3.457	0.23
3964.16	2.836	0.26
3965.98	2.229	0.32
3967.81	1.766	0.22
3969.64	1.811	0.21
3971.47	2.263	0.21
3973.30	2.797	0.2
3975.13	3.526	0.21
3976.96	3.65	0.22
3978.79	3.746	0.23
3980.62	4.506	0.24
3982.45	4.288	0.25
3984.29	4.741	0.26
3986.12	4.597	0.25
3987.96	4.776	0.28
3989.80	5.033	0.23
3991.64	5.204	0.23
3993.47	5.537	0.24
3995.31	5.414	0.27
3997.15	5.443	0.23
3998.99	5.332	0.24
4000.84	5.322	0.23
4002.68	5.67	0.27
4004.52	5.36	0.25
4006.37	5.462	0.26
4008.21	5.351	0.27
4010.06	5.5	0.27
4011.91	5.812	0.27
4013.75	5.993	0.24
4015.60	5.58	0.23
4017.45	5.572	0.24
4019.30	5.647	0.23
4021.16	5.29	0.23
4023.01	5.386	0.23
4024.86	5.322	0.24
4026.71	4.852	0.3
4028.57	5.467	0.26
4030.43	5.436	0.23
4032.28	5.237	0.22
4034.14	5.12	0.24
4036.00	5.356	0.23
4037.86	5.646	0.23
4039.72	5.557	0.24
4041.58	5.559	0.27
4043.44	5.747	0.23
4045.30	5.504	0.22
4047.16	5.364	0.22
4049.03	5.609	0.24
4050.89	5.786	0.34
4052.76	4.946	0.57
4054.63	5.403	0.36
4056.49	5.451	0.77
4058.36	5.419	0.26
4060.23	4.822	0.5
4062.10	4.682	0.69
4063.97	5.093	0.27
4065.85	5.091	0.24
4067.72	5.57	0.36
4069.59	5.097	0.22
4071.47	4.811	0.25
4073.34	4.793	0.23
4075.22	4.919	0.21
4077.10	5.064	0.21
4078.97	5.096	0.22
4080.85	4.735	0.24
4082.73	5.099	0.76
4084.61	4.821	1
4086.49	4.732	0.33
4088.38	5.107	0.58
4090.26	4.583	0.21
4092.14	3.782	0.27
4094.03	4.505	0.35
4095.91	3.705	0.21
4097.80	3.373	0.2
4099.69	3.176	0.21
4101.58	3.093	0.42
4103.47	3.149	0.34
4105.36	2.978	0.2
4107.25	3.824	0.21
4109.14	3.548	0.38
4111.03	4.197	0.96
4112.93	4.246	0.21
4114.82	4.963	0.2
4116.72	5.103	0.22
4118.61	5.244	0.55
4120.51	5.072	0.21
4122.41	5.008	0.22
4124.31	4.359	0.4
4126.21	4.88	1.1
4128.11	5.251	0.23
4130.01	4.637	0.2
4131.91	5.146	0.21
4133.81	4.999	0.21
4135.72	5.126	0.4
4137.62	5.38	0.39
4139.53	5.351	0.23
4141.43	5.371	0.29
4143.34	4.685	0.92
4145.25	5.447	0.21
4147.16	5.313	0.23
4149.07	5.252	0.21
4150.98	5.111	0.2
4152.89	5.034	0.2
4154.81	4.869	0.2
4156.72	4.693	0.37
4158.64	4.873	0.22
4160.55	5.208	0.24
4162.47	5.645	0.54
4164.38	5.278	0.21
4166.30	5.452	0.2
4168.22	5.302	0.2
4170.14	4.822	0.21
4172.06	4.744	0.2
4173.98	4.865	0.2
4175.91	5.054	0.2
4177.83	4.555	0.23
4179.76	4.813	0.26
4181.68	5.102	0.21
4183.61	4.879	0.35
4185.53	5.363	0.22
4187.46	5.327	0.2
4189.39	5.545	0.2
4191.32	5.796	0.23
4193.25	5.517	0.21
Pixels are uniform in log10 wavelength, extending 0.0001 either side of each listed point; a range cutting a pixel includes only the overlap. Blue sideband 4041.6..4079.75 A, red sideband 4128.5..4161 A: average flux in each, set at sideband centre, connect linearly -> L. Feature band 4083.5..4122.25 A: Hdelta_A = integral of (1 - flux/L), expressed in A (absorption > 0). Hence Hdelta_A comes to 7.32 A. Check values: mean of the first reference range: 5.22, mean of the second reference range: 5.09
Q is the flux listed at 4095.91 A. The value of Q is 3.705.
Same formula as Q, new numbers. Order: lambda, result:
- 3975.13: 3.526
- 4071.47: 4.811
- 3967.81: 1.766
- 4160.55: 5.208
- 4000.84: 5.322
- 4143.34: 4.685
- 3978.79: 3.746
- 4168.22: 5.302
